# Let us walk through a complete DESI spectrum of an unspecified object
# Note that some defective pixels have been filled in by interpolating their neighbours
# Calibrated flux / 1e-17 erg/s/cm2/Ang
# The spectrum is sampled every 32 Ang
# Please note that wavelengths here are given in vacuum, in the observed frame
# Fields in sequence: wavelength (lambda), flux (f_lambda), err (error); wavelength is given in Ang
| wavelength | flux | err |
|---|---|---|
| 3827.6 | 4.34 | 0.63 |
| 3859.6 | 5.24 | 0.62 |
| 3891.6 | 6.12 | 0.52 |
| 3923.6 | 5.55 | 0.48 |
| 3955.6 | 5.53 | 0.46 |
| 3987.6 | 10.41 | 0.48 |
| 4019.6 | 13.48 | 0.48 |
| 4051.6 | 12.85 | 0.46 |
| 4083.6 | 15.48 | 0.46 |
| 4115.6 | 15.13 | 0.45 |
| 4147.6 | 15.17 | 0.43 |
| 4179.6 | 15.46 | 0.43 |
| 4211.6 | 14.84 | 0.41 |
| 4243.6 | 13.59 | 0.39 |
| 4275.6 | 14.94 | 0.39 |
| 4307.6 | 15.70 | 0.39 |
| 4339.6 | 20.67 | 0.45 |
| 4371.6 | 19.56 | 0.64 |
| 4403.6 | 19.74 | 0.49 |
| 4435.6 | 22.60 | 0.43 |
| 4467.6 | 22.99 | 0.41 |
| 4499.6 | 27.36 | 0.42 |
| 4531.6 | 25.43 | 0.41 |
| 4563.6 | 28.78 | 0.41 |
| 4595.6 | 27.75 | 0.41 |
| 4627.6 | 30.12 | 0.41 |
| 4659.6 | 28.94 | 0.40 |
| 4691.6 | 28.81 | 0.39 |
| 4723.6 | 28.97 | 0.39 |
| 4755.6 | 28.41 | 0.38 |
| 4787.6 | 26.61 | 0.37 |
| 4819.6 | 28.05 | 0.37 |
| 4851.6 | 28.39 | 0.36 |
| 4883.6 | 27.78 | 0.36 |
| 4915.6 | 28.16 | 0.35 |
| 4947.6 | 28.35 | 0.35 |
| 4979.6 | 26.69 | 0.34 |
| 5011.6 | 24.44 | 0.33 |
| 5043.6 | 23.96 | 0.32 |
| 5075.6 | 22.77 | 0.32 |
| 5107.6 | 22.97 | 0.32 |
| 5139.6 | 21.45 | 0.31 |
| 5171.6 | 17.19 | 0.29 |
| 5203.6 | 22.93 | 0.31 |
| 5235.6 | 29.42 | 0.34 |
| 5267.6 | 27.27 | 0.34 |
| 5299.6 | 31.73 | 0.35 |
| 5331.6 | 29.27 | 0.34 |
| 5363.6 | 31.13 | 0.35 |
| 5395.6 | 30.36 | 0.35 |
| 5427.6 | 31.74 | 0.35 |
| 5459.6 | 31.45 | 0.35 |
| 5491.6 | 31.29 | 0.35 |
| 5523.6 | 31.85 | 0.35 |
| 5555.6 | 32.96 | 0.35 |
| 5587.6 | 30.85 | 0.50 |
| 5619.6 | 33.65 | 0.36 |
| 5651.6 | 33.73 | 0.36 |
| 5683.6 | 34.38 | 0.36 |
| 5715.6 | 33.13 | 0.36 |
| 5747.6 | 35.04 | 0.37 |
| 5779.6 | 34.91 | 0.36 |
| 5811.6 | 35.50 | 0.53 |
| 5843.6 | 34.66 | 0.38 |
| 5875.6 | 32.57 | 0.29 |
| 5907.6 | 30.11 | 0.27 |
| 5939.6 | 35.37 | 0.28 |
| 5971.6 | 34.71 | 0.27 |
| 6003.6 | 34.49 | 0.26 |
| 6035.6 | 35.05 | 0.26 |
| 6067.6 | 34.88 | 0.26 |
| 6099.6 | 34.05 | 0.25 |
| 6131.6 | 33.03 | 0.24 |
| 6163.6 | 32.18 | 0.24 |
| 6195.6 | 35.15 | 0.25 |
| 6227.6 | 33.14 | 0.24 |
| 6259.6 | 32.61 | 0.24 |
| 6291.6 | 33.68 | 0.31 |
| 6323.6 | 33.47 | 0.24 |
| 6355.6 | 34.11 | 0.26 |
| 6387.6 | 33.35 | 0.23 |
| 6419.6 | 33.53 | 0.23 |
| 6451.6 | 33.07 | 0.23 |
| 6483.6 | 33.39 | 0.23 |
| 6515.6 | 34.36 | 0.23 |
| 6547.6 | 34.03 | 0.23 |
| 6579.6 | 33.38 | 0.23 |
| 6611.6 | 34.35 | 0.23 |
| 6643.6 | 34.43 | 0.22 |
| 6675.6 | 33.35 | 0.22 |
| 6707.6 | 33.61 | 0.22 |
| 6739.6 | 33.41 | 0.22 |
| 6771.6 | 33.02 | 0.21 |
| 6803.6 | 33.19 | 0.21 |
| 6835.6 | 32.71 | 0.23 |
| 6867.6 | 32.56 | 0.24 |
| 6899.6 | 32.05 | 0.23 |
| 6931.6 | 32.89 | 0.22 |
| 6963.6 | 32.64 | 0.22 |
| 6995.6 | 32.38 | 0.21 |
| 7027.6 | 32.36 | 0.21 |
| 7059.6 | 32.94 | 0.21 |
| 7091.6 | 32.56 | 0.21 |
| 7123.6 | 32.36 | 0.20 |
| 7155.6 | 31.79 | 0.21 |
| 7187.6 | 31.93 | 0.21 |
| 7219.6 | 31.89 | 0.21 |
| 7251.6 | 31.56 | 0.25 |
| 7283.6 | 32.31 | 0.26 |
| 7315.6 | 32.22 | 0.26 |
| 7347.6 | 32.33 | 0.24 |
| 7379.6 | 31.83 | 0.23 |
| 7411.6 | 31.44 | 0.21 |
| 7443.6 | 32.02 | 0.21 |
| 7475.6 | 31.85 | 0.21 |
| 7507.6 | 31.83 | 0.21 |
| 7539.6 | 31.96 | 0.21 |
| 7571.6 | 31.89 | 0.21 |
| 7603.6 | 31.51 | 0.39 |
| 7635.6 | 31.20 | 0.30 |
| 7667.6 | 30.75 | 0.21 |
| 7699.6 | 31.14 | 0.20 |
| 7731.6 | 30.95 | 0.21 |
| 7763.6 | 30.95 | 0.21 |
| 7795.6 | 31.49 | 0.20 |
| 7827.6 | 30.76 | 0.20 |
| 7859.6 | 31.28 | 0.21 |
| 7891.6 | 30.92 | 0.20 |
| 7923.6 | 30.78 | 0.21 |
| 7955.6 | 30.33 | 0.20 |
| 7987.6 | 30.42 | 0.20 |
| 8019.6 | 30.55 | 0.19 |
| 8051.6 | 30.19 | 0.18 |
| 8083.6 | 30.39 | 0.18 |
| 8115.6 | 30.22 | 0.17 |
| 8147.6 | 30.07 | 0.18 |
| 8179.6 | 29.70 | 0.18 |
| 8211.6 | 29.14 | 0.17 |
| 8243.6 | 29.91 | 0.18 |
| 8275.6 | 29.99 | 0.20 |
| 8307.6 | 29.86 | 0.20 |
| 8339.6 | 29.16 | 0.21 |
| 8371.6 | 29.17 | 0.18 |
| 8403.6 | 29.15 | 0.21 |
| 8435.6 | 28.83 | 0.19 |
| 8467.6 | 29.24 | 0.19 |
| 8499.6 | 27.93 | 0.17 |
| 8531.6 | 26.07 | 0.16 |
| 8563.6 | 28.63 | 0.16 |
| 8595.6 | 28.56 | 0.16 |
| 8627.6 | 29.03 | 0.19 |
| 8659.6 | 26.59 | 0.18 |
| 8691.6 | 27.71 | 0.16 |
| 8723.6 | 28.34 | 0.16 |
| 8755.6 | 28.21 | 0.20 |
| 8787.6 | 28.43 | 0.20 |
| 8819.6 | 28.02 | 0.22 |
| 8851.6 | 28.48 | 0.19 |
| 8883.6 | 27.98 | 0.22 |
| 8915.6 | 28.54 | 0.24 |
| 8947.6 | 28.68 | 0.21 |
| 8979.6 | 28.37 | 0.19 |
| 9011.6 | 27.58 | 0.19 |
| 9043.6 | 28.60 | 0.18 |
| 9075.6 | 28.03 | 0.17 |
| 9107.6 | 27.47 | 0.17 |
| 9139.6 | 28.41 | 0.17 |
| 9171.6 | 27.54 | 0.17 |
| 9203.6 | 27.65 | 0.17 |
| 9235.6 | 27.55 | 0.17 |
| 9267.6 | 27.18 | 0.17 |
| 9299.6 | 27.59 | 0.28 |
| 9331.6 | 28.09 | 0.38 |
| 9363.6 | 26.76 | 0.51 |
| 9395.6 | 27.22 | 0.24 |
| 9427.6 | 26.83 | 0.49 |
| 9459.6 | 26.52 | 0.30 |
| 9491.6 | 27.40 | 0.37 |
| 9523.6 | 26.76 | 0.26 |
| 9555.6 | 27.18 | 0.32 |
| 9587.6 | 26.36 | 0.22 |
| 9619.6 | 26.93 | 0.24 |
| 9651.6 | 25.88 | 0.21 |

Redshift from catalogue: 0.000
